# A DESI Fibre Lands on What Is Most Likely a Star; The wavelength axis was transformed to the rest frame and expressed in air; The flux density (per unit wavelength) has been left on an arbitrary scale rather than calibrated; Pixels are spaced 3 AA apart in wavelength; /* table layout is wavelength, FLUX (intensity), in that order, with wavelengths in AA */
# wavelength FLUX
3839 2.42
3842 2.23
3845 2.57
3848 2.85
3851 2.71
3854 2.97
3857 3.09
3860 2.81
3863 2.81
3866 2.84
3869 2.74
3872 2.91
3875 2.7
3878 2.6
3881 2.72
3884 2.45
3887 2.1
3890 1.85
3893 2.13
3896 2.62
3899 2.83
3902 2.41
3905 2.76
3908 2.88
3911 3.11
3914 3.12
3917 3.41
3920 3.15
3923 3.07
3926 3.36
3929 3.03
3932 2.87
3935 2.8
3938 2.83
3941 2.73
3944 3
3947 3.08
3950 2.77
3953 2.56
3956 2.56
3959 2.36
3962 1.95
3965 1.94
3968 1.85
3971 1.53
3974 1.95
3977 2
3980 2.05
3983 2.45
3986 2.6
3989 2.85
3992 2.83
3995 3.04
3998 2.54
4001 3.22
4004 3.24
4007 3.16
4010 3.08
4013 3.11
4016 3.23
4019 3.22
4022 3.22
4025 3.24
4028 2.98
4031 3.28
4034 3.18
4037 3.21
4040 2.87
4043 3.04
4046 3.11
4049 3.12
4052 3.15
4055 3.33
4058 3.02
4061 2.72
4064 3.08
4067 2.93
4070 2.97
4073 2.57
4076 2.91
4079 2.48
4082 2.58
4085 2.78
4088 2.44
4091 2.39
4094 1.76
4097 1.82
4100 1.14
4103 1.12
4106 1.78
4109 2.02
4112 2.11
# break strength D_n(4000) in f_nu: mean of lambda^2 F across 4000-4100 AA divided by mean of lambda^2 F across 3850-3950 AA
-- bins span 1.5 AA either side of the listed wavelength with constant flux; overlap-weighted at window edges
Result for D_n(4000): 1.11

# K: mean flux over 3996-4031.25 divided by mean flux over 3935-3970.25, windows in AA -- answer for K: 1.25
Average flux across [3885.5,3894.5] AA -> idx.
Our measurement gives 2.03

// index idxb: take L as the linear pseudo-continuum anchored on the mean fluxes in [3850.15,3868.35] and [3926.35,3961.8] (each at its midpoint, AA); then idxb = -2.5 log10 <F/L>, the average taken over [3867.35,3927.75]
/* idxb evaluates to 0.030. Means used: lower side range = 2.87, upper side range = 2.77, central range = 2.75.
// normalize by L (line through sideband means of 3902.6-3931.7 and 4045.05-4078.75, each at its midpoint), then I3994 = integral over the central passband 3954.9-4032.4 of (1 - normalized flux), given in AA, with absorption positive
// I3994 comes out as 8.8 AA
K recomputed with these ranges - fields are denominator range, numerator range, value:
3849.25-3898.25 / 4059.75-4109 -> 0.89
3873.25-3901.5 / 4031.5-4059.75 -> 1.27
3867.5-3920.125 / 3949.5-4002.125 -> 0.89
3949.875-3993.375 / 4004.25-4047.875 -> 1.39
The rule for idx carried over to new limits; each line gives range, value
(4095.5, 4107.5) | 1.46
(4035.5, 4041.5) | 3.04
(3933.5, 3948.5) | 2.89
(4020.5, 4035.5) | 3.18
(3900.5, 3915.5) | 2.86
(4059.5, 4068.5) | 2.91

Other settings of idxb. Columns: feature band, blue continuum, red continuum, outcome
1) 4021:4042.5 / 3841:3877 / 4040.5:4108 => -0.20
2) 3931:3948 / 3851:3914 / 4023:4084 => -0.04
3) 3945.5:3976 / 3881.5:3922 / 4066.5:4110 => 0.13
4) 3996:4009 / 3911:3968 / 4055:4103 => -0.15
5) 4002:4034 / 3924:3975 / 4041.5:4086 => -0.15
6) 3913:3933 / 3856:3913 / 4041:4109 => -0.20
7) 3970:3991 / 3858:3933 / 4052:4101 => 0.20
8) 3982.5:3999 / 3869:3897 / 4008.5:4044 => 0.09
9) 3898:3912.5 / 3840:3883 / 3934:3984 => -0.09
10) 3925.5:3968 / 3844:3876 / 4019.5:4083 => 0.10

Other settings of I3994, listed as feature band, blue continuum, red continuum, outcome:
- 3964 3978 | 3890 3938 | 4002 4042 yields 5.4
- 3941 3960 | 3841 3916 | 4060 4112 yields -1.3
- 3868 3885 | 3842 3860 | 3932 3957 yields 0.6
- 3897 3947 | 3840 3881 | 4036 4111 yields -4.9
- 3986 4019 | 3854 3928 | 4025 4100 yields -2.7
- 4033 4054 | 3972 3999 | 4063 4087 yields -3.4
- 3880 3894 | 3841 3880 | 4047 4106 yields 2.5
